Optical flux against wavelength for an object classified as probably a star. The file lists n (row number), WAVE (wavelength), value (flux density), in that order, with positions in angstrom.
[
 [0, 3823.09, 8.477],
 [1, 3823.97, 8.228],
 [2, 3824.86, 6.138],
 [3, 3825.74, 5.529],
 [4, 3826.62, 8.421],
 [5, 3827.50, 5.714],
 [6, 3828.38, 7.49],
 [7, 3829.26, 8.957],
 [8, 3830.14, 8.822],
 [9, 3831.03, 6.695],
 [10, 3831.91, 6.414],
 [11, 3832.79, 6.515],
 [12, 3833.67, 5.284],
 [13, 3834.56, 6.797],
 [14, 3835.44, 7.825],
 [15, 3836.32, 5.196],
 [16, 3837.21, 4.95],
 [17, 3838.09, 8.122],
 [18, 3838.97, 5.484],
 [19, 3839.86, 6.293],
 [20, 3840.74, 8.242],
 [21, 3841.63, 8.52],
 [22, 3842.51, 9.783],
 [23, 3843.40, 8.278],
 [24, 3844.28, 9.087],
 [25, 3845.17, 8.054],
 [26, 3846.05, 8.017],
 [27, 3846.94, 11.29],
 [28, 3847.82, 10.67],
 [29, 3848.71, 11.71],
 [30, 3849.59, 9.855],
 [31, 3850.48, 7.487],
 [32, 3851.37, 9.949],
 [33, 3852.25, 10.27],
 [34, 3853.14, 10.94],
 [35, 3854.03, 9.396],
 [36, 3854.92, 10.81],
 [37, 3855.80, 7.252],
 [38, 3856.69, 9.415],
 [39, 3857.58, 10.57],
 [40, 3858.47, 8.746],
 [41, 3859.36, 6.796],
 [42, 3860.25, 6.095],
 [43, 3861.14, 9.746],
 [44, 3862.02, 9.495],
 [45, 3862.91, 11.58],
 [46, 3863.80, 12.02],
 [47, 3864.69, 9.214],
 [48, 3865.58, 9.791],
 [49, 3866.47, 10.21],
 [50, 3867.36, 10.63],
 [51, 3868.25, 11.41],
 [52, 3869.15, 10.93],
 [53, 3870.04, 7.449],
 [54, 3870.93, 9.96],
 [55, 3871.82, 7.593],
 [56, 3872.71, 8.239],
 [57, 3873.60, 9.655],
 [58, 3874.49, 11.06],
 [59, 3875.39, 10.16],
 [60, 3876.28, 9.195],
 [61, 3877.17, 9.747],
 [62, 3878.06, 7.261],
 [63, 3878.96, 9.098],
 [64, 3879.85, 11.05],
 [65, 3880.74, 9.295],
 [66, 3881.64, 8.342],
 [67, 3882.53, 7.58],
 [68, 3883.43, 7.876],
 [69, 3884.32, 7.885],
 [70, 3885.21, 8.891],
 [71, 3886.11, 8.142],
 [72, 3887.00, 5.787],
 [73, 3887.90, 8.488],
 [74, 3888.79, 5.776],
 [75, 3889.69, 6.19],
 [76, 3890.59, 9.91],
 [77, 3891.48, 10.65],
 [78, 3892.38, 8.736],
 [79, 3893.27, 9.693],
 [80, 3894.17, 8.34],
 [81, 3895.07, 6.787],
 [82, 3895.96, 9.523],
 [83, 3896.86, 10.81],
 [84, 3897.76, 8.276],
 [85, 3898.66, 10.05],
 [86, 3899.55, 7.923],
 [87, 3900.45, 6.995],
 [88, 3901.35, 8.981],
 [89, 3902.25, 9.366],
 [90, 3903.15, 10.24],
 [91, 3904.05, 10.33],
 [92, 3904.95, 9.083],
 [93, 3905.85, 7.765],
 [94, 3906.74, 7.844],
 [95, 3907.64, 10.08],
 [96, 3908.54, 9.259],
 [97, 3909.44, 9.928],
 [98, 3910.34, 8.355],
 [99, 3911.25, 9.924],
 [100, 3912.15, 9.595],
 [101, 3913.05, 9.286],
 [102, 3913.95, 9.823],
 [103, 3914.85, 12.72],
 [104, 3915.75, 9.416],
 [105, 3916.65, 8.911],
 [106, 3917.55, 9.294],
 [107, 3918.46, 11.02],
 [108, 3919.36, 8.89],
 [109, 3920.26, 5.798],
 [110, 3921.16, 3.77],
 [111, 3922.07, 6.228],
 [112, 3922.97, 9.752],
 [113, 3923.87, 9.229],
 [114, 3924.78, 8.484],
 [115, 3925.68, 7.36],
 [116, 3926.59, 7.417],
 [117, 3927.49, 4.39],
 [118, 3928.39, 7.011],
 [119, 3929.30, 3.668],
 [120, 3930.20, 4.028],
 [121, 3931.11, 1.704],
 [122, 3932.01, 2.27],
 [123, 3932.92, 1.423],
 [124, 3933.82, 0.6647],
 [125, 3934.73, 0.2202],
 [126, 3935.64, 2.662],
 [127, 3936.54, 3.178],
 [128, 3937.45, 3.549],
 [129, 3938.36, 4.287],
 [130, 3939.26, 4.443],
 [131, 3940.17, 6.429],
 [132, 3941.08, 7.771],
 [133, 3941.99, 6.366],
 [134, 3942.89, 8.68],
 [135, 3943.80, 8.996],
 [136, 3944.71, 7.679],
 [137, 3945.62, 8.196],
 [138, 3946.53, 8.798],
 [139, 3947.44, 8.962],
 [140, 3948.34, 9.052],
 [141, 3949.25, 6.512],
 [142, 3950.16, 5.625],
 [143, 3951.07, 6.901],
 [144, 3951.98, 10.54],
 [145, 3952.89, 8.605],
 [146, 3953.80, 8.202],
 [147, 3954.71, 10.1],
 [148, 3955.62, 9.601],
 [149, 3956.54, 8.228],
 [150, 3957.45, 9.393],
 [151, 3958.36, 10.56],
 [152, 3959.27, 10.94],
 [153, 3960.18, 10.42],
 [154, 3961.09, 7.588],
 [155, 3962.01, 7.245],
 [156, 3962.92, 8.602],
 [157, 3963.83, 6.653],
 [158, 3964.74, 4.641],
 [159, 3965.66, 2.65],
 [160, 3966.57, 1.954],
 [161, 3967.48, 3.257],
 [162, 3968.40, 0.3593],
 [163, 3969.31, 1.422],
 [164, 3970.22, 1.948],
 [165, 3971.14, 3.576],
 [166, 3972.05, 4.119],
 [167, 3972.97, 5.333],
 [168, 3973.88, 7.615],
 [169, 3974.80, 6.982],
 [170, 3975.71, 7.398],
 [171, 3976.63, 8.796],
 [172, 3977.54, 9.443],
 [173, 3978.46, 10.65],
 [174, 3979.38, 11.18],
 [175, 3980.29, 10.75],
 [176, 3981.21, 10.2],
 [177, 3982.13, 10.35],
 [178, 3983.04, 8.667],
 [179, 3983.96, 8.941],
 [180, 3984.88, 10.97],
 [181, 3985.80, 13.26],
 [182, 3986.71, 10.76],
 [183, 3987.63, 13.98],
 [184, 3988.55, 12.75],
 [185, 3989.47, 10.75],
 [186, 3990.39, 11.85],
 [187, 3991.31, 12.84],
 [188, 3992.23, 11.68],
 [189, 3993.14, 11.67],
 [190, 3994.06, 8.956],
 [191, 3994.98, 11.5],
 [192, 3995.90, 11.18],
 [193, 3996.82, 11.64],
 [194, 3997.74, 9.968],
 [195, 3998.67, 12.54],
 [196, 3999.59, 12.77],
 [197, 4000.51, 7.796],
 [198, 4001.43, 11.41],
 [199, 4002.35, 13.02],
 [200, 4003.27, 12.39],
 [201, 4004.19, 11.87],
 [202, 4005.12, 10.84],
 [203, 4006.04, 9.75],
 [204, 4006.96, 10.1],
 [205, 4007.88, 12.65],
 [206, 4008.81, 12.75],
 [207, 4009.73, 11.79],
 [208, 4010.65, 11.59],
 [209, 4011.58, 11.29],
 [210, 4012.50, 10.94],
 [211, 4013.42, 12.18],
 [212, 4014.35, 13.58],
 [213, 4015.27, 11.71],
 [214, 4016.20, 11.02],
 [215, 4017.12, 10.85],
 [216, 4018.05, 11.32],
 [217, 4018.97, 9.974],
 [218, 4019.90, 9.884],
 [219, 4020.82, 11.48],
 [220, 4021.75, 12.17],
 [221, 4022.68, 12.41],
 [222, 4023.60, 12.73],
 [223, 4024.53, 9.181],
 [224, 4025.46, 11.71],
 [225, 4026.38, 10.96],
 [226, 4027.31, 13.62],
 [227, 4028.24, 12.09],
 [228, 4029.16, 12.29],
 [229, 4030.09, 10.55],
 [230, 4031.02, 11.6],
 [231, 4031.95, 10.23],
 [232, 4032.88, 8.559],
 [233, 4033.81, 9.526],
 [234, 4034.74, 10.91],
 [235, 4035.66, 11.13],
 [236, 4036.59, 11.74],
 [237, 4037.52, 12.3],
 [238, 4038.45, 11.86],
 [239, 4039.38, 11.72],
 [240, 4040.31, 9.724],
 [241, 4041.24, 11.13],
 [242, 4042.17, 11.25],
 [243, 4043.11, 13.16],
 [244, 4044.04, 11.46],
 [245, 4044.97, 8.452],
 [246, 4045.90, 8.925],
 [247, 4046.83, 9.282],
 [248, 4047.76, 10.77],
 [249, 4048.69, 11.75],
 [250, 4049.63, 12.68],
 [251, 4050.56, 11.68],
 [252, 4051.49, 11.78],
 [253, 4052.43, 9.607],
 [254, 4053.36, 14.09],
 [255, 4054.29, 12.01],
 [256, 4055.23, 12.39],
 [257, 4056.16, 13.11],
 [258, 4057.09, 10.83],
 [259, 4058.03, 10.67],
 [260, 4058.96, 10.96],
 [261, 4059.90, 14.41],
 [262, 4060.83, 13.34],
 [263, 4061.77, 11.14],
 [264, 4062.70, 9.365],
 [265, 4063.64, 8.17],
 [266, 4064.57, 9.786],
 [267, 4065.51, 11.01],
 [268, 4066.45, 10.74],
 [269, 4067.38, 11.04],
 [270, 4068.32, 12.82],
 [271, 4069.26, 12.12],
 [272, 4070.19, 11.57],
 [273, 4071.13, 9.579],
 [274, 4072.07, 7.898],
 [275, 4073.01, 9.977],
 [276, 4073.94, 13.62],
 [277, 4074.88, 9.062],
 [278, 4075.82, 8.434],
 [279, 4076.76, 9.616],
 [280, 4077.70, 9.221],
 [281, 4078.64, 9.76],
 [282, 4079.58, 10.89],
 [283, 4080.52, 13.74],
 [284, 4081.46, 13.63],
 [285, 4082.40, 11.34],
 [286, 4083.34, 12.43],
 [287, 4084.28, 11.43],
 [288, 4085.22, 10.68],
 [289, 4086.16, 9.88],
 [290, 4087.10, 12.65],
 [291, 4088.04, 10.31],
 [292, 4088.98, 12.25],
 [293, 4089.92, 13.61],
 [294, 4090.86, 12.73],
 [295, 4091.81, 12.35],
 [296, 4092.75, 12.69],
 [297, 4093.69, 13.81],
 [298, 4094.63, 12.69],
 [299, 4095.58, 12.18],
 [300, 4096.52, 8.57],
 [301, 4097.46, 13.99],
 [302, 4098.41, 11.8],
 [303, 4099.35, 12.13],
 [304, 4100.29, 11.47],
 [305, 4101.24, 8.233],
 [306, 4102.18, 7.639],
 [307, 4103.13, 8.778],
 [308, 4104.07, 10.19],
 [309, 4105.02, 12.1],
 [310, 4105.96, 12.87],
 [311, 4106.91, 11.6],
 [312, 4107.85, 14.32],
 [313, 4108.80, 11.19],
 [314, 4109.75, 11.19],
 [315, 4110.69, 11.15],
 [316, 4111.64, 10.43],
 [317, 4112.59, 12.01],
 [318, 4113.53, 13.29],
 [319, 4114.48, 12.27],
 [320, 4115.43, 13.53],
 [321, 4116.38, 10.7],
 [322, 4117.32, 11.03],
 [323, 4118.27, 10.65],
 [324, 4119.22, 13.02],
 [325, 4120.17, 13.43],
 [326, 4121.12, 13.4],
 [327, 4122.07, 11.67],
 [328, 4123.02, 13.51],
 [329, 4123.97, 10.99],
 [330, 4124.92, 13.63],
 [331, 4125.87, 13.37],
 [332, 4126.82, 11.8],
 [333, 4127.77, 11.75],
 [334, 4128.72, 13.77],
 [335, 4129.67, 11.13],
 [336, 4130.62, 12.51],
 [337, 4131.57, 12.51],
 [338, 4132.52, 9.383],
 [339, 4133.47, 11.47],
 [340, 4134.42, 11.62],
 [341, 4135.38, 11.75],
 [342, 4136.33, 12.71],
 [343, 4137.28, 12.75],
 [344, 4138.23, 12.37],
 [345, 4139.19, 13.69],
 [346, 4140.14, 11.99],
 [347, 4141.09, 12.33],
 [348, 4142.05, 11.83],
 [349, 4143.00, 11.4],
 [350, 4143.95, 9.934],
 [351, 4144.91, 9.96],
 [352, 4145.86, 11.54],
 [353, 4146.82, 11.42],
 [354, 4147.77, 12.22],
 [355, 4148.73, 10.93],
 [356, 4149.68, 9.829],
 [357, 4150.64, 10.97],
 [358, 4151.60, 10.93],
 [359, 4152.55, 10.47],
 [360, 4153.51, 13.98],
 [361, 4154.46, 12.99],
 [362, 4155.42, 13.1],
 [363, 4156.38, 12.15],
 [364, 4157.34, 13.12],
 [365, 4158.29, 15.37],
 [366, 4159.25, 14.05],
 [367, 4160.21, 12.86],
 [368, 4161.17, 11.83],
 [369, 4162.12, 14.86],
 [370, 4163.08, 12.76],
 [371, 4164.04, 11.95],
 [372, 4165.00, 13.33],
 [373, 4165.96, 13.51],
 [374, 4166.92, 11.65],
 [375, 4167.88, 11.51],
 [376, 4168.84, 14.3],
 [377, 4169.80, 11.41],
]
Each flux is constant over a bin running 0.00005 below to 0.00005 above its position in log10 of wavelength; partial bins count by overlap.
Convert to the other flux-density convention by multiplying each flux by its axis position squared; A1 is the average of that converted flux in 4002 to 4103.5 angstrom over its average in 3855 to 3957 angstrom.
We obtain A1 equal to 1.50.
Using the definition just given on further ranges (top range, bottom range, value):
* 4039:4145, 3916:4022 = 1.45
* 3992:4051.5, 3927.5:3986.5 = 1.72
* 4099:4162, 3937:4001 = 1.54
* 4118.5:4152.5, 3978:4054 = 1.12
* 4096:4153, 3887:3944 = 1.75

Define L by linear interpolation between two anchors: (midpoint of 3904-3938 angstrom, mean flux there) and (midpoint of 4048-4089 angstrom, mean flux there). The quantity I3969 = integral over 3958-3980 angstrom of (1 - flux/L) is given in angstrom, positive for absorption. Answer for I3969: 5.0 angstrom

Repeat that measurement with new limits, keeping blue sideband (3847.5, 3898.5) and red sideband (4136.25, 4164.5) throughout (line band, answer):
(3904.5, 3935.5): 8.04 angstrom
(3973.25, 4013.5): -1.51 angstrom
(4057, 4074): 0.50 angstrom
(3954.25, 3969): 4.61 angstrom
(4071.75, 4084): 0.67 angstrom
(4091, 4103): 0.20 angstrom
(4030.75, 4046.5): 0.28 angstrom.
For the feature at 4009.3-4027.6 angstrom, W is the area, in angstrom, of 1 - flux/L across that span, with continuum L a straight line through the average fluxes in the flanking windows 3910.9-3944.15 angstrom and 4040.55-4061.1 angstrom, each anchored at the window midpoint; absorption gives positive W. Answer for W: -2.4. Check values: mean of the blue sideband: 6.43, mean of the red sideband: 11.5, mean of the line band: 11.5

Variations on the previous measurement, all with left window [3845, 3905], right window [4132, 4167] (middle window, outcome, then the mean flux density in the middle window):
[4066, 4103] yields 0.7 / 11.2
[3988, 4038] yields -3.4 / 11.4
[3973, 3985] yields 1.3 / 9.19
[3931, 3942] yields 7.2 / 3.4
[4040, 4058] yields -0.3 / 11.3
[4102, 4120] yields 0.2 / 11.6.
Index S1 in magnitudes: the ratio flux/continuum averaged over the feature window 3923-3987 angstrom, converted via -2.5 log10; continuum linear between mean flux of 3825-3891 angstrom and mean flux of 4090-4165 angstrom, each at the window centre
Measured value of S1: 0.39 mag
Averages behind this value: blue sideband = 8.58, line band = 6.84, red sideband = 12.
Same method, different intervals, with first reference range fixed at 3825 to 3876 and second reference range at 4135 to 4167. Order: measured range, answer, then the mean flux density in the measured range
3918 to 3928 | 0.263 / 7.48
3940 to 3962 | 0.162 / 8.51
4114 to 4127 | -0.042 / 12.4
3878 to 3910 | 0.061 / 8.69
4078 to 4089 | -0.006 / 11.5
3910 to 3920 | -0.027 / 9.69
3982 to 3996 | -0.096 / 11.3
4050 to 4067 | -0.024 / 11.4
